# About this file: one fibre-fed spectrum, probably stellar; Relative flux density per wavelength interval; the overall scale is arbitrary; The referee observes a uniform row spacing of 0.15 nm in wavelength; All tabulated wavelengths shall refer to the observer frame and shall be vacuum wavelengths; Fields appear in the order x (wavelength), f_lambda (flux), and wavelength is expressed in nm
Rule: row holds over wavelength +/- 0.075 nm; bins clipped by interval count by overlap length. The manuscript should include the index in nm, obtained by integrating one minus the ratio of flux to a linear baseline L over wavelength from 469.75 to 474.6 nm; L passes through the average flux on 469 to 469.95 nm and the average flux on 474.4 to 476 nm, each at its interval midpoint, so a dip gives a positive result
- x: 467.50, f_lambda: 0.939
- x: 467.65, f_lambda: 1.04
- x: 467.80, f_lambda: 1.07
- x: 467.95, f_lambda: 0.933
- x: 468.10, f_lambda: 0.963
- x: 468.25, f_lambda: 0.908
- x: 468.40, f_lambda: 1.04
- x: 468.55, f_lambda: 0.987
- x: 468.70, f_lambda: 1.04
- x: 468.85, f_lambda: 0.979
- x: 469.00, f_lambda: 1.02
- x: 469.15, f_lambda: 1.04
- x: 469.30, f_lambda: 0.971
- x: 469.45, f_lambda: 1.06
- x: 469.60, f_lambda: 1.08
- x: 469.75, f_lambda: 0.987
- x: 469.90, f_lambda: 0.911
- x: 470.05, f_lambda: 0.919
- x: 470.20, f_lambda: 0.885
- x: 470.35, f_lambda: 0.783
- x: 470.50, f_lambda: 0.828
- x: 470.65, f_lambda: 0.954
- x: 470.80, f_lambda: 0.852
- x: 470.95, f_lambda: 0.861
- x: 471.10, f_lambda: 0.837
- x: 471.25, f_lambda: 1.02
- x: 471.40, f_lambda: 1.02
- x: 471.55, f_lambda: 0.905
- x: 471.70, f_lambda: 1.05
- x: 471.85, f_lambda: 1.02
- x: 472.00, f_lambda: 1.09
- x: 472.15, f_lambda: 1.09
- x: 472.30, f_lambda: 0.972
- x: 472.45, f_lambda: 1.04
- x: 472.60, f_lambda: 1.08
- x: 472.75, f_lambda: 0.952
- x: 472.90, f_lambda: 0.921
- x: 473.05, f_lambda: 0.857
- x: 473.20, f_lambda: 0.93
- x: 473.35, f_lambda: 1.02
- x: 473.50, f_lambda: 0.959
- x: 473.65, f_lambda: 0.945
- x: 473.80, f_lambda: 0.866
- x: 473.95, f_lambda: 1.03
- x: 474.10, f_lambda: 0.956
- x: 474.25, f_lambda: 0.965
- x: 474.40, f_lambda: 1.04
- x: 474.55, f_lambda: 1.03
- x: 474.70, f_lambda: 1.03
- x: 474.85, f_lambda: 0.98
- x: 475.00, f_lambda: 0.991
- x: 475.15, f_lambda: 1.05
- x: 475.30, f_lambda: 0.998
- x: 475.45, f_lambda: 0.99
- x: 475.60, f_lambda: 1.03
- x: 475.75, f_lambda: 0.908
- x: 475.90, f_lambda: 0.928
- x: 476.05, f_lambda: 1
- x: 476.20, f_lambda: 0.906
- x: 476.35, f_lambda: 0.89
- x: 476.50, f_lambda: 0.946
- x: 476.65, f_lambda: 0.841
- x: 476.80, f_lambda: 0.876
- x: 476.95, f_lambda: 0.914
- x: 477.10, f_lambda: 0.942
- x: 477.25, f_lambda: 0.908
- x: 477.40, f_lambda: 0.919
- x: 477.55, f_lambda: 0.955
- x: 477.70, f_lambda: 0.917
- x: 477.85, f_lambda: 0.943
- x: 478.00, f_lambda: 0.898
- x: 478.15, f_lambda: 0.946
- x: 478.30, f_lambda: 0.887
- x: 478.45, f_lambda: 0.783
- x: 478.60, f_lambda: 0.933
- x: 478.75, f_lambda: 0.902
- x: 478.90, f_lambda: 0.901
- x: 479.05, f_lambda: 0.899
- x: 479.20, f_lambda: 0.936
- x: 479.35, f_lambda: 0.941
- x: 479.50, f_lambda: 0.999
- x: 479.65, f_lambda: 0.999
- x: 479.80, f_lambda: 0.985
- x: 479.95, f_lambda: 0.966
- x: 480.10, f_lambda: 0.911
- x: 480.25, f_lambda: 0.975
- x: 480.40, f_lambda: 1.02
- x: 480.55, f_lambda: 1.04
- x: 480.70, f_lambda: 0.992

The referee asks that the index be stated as 0.232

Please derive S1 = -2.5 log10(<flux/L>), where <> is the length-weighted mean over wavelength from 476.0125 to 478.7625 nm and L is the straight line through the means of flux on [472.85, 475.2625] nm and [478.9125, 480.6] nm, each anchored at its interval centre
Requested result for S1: 0.07 mag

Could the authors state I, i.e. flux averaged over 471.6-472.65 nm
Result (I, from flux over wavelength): 1.04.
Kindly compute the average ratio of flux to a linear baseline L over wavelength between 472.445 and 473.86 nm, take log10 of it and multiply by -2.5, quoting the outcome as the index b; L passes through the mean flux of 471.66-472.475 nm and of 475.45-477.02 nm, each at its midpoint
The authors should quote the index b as 0.07 mag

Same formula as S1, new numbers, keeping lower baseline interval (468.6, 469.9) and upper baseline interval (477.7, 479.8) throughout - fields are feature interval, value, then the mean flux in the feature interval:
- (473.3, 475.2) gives -0.02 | 0.988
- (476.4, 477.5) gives 0.04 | 0.907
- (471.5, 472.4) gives -0.04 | 1.02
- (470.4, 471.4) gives 0.11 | 0.899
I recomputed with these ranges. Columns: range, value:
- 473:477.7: 0.955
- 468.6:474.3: 0.966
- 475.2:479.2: 0.923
